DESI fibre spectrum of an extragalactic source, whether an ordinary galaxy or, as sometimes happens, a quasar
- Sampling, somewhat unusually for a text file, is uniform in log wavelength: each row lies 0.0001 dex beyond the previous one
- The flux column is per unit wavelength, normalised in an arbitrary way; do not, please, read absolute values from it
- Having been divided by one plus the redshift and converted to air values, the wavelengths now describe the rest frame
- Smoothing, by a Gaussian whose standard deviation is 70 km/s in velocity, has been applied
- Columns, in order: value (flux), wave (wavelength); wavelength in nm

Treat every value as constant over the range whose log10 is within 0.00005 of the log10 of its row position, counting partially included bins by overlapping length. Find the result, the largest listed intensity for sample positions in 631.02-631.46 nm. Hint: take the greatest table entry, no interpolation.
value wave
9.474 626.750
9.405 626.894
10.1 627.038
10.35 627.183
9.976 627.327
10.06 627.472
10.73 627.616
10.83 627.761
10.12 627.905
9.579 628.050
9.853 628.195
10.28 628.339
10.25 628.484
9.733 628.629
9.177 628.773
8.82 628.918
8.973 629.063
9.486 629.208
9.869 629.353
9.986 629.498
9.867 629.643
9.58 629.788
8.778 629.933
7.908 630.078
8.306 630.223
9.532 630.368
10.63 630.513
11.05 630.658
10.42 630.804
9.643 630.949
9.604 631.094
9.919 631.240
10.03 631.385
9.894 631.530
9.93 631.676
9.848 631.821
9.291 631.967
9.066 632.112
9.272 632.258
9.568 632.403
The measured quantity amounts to 10.03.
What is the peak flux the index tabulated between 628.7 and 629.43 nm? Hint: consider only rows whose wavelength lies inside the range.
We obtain 9.869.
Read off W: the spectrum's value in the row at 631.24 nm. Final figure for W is 9.919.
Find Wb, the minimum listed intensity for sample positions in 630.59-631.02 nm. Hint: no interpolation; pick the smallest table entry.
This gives 9.643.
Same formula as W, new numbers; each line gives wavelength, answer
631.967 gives 9.291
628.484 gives 10.25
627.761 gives 10.83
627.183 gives 10.35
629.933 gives 8.778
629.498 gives 9.986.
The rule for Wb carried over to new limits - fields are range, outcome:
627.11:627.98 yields 9.976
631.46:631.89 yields 9.848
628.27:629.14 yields 8.82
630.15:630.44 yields 8.306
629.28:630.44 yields 7.908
